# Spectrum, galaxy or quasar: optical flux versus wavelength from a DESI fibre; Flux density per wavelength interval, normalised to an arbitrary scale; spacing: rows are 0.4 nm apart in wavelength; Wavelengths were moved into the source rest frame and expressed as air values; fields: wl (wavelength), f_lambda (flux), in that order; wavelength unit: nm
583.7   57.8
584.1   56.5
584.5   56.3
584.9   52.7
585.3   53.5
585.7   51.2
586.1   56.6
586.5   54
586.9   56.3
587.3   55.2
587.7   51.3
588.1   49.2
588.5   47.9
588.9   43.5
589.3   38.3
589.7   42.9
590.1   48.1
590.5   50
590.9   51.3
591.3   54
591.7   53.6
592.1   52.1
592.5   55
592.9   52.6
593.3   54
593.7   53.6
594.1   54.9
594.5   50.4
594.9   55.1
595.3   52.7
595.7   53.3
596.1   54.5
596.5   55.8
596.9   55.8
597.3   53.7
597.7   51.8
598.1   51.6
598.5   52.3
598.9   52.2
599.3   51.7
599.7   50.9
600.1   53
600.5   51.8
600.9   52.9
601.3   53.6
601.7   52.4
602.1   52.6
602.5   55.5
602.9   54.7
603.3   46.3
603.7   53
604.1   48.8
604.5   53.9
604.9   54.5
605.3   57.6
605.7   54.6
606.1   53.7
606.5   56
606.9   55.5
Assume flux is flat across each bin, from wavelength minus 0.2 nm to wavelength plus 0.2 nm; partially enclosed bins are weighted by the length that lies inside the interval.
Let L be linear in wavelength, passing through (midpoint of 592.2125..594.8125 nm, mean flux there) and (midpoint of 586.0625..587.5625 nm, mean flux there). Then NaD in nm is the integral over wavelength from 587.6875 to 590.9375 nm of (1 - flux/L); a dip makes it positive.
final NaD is 0.48 nm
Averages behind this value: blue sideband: 55.2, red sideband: 53.4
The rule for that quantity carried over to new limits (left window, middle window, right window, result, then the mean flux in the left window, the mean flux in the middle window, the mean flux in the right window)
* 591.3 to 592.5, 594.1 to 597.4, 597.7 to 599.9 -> -0.09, 53.4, 54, 51.7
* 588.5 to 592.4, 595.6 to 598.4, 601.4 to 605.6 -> -0.17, 48.4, 53.8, 53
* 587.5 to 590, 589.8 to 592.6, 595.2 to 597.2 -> -0.17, 45.6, 51.6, 54.5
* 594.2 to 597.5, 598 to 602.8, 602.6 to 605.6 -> 0.07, 53.9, 52.6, 52.8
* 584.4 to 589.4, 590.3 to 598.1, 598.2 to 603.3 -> -0.20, 51.4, 53.3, 52.5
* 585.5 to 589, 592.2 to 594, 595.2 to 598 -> -0.02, 51.9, 53.8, 53.9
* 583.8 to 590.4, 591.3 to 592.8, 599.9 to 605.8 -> -0.06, 50.9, 53.6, 53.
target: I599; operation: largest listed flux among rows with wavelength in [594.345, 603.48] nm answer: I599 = 55.8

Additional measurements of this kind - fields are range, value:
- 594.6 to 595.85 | 55.1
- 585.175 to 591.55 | 56.6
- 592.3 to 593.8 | 55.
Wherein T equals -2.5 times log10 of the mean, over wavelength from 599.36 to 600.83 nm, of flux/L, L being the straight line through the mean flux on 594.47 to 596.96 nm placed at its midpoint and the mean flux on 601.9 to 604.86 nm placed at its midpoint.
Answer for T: 0.02 mag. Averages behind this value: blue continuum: 54.1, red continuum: 52.2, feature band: 52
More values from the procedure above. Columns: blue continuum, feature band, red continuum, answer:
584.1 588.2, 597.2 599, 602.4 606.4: 0.03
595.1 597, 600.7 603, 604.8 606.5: 0.03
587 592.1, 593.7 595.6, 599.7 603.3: -0.06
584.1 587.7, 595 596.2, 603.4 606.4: 0.01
